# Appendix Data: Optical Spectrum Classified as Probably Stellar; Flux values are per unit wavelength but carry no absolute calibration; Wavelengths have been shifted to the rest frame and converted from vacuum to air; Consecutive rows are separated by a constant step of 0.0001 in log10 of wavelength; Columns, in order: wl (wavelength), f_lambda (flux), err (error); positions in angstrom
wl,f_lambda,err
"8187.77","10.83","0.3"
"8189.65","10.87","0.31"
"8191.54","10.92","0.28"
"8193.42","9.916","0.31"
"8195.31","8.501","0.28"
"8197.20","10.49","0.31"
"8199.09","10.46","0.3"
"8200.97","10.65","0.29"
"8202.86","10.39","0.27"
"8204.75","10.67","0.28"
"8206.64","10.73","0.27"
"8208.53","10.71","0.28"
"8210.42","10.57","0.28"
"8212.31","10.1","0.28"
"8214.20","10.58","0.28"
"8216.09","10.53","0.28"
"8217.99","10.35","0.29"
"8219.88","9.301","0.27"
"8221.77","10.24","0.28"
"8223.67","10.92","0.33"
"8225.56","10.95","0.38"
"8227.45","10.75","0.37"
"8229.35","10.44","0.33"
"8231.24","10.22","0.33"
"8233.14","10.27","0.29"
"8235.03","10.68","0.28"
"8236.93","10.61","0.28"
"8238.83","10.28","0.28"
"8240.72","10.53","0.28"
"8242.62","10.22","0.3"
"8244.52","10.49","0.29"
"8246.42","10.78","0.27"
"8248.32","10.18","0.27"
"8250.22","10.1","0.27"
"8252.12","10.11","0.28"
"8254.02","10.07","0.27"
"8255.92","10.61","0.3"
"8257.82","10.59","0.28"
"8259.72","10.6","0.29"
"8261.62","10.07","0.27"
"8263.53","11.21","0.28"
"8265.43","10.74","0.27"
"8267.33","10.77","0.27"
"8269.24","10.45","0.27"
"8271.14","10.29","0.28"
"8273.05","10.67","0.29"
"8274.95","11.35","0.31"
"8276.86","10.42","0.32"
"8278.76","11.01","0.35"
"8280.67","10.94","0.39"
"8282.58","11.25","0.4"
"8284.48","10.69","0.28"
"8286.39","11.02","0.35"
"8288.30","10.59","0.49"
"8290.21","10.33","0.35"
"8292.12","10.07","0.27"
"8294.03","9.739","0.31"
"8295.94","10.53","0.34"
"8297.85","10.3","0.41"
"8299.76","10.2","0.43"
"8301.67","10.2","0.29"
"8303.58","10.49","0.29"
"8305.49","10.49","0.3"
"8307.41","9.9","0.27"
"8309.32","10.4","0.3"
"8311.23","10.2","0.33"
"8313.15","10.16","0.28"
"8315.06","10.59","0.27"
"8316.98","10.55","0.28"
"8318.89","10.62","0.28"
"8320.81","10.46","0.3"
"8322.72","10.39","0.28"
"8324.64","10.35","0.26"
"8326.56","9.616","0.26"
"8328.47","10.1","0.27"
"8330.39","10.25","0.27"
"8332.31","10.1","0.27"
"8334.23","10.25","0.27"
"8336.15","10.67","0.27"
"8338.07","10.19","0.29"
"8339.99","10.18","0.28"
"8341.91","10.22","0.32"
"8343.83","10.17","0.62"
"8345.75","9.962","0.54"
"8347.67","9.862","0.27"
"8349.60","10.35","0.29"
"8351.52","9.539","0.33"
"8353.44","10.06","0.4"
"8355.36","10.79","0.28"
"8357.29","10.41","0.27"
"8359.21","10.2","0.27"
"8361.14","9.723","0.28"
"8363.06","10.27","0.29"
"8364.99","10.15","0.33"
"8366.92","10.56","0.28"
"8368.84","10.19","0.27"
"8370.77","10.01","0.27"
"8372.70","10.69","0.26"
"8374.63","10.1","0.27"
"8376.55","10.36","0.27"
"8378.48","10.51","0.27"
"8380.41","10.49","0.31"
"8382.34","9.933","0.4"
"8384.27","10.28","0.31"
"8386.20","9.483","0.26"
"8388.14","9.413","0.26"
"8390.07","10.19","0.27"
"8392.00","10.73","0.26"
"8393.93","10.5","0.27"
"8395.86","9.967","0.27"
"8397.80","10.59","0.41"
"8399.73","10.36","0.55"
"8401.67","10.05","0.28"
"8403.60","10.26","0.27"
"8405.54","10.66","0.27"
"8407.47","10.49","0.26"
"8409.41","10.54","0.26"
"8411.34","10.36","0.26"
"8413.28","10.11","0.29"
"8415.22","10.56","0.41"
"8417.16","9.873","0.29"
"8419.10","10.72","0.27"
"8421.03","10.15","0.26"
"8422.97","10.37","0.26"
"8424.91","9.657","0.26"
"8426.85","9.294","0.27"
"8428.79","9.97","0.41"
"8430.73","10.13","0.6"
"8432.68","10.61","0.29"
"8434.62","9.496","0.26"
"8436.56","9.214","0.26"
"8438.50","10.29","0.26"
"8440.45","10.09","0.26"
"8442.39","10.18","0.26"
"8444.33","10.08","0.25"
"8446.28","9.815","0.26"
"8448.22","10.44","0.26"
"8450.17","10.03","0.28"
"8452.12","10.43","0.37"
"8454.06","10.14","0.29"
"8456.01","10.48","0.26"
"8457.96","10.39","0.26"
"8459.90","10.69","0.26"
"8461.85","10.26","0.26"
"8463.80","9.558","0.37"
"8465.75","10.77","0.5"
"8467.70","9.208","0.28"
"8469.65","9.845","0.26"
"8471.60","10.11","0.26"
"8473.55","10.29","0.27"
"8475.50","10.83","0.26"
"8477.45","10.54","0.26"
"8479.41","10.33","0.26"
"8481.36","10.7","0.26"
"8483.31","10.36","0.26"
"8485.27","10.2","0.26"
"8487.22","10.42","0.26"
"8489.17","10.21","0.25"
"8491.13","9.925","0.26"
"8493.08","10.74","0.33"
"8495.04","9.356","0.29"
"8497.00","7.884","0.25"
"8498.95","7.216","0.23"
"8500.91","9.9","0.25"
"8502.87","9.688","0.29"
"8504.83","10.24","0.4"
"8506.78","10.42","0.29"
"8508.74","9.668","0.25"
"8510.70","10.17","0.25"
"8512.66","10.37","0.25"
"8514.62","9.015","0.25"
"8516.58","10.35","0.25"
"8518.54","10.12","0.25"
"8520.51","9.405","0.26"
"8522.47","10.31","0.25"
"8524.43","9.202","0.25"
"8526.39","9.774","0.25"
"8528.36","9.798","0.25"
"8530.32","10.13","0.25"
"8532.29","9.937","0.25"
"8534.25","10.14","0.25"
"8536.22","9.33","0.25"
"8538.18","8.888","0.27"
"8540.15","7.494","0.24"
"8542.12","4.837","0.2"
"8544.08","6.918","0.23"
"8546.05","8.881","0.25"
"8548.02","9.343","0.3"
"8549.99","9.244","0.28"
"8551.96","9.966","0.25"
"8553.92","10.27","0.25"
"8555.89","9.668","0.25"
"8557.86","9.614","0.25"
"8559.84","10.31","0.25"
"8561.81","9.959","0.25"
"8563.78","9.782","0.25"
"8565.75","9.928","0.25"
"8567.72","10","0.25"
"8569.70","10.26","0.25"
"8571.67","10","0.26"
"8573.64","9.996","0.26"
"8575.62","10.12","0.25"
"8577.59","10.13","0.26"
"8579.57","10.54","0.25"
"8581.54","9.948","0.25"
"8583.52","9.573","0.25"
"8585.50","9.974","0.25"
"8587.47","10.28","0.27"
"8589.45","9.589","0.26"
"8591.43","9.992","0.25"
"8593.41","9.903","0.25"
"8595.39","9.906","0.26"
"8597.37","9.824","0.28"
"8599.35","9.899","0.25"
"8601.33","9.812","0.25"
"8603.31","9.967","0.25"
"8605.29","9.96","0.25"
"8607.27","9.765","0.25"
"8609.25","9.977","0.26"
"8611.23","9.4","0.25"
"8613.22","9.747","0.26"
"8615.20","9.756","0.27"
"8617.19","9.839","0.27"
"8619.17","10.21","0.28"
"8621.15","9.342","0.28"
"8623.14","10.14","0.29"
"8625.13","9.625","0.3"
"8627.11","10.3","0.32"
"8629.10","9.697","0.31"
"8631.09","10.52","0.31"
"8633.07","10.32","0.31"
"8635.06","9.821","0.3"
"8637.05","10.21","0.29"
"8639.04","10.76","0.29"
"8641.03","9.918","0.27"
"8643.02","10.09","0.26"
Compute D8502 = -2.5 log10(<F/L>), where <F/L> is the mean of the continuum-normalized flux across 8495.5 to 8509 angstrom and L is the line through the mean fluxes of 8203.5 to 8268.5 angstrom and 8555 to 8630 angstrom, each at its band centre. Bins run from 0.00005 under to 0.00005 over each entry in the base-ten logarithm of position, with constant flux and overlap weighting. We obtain 0.088 mag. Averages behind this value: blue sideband 10.5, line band 9.27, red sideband 9.91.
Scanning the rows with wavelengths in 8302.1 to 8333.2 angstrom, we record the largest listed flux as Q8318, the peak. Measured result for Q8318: 10.62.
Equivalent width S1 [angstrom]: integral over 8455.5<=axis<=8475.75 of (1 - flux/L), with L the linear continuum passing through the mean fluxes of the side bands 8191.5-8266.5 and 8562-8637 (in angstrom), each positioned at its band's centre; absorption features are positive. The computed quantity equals -0.16 angstrom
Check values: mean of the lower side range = 10.4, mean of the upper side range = 9.95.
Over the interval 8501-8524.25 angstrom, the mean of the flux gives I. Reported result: 9.95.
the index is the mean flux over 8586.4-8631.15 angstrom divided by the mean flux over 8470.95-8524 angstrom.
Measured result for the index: 0.99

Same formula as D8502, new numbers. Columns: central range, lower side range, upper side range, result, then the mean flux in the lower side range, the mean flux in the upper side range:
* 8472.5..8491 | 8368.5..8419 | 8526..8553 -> -0.11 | 10.3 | 8.89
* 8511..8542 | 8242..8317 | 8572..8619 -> 0.06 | 10.5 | 9.91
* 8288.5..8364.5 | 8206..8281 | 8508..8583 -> 0.00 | 10.5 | 9.57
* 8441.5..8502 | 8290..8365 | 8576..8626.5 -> 0.00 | 10.2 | 9.89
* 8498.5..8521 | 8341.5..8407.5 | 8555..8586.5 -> 0.03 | 10.2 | 9.99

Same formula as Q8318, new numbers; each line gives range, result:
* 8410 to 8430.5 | 10.72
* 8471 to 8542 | 10.83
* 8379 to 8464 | 10.73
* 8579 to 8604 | 10.54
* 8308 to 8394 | 10.79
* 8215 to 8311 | 11.35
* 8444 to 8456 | 10.44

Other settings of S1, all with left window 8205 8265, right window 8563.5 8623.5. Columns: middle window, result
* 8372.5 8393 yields 0.1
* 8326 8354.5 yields 0.5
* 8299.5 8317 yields 0.1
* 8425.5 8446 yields 0.5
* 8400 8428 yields -0.1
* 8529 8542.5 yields 1.5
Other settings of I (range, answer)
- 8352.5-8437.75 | 10.2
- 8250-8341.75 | 10.4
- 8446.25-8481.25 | 10.3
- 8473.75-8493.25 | 10.4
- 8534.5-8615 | 9.58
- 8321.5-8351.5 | 10.2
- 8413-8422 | 10.3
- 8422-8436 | 9.91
